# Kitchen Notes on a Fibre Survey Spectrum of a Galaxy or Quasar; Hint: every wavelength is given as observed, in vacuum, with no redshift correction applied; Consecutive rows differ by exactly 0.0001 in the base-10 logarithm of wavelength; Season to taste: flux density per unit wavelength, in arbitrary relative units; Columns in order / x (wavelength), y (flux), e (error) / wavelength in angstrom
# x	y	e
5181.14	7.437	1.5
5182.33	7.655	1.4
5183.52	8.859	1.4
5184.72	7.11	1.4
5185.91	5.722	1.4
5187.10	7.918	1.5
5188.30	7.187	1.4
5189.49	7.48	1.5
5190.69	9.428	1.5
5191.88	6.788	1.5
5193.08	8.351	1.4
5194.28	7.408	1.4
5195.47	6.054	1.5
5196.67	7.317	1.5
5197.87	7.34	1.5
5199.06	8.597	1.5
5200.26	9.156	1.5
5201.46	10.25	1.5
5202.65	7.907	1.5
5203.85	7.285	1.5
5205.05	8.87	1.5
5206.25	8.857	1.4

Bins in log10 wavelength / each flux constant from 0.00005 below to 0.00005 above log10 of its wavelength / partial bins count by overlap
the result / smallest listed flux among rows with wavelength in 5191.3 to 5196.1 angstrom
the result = 6.054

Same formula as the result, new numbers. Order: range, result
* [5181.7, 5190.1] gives 5.722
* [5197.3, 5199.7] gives 7.34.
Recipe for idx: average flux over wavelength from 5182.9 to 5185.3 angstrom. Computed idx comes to 7.98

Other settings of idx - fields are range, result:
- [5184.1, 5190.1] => 7.09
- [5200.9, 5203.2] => 9.11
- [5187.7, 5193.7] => 7.84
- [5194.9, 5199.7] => 7.35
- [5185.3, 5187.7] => 6.84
